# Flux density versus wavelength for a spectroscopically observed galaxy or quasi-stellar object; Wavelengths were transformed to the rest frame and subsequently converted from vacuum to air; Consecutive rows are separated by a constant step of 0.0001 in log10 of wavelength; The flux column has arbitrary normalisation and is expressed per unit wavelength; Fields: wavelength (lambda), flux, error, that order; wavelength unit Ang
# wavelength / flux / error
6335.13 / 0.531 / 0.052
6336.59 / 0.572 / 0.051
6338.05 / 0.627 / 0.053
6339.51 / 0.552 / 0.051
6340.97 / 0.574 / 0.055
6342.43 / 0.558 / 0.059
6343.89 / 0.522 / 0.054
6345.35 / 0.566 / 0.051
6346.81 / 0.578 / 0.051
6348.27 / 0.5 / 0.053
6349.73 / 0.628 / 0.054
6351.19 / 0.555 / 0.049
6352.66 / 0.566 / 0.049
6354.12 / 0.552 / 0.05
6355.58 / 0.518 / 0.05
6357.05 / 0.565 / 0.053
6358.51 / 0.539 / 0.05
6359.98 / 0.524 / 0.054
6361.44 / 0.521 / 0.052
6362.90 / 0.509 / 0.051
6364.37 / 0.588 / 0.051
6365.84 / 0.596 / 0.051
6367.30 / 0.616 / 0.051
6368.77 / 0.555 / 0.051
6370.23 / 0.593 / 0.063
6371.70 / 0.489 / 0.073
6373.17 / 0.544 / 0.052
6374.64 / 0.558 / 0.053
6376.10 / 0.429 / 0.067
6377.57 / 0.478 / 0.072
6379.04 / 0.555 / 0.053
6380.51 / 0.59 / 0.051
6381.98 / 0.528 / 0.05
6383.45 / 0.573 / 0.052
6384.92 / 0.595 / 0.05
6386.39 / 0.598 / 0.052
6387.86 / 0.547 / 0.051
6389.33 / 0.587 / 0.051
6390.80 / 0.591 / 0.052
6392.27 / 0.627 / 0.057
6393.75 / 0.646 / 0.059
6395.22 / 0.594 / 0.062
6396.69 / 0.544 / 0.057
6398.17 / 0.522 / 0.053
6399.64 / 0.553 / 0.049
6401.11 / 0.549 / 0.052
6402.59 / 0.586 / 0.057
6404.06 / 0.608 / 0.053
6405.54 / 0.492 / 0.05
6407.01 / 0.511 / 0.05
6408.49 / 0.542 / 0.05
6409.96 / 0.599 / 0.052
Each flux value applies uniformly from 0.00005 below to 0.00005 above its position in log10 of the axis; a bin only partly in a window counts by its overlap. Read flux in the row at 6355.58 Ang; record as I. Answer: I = 0.518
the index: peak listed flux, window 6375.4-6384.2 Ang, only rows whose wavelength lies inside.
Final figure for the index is 0.59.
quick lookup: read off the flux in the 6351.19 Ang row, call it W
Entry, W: 0.555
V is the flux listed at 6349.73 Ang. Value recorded 0.628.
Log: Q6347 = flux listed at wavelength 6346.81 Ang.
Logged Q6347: 0.578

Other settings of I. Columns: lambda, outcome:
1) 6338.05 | 0.627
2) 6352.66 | 0.566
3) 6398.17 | 0.522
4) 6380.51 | 0.59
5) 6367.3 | 0.616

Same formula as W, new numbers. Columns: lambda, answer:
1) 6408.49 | 0.542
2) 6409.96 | 0.599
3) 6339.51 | 0.552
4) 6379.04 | 0.555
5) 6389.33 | 0.587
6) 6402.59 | 0.586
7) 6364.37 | 0.588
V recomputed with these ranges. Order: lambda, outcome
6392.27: 0.627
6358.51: 0.539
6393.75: 0.646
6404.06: 0.608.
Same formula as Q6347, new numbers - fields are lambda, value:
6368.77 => 0.555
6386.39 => 0.598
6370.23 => 0.593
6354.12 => 0.552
